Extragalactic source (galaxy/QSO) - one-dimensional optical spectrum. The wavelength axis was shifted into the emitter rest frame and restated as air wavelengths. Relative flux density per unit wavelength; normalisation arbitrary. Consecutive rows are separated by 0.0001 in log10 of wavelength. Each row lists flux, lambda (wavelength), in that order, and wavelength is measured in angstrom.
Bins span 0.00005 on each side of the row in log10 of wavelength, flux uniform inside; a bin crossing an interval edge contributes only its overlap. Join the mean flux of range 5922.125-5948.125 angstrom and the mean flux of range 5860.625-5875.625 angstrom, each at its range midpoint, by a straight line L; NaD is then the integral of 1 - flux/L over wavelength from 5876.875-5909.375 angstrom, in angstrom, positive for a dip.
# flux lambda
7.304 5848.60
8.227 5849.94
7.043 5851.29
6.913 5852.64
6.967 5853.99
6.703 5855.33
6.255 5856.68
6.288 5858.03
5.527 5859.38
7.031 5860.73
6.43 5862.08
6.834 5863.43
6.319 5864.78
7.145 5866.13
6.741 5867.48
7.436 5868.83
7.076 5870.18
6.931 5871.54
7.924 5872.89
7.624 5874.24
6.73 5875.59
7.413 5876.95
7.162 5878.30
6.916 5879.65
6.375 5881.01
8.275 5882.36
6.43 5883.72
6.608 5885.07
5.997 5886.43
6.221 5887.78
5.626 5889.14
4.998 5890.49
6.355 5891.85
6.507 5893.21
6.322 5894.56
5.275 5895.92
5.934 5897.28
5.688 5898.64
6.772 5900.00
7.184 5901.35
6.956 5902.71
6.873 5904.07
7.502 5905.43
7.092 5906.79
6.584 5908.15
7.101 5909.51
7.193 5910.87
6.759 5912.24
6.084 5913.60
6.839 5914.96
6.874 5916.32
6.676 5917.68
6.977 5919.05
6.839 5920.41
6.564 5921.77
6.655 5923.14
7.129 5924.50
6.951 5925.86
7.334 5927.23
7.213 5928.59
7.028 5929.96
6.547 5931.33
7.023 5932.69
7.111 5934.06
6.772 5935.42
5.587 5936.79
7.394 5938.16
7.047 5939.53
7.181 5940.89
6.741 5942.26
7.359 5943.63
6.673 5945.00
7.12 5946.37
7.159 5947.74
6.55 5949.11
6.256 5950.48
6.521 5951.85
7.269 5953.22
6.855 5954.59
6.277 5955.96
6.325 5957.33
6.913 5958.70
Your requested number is 2.1 angstrom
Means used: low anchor 7.03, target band 6.54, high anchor 6.94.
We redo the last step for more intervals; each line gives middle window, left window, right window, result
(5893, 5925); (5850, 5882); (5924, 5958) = 0.9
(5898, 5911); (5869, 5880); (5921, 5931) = 0.4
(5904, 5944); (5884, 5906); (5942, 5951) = -1.8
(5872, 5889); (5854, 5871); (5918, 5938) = -0.5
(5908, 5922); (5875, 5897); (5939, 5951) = -0.2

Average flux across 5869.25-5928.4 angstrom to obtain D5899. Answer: 6.74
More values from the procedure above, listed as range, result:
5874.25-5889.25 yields 6.79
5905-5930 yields 6.91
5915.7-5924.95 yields 6.81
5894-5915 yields 6.63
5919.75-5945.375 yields 6.91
